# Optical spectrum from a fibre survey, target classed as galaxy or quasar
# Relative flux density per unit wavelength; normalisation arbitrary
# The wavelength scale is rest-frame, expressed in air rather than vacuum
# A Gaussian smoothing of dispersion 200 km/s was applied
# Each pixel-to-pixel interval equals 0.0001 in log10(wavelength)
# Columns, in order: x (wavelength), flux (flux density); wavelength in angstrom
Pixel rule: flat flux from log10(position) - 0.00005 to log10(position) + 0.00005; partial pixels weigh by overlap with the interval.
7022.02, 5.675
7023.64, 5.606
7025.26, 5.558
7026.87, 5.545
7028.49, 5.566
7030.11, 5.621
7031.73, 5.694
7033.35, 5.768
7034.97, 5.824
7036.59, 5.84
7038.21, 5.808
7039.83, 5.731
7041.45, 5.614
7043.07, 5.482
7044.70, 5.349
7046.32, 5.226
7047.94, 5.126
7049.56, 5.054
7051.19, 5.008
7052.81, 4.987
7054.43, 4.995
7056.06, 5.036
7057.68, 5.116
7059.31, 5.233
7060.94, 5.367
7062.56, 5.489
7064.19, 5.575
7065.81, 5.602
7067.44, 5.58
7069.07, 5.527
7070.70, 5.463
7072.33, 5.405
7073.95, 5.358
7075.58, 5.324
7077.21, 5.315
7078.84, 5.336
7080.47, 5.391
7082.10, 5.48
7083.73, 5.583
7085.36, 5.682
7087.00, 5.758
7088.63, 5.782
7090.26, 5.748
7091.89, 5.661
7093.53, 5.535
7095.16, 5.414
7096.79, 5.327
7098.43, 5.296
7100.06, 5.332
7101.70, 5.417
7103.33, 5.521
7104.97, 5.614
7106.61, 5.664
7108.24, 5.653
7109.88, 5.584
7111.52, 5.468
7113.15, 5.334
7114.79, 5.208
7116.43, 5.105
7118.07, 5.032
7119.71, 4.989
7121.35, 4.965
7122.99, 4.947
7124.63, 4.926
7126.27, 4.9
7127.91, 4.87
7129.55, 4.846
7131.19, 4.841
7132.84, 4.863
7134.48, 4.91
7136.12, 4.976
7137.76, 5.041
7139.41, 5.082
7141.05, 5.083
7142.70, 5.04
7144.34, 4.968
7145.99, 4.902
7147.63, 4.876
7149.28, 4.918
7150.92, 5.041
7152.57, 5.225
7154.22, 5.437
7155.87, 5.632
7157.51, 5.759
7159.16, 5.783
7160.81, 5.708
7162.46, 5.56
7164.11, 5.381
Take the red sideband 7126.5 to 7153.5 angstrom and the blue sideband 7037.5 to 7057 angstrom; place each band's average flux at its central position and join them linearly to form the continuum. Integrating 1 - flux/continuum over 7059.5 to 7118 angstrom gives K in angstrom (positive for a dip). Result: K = -3.8 angstrom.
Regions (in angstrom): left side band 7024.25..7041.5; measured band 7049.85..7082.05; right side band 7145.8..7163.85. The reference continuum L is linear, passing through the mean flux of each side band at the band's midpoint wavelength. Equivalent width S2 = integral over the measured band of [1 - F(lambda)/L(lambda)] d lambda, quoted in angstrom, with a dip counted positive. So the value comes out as 1.6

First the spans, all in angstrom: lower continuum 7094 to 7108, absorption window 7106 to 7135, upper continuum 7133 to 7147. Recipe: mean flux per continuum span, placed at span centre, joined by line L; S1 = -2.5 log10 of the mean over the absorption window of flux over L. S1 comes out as 0.024 mag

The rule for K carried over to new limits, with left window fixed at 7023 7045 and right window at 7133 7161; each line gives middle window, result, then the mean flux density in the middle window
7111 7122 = 0.3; 5.15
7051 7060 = 0.8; 5.07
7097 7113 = -0.4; 5.49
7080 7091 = -0.4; 5.64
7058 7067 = 0.1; 5.44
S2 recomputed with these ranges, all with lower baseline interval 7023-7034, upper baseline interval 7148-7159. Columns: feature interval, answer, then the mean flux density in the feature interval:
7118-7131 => 1.16 angstrom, 4.93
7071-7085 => 0.26 angstrom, 5.41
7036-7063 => 1.26 angstrom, 5.31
